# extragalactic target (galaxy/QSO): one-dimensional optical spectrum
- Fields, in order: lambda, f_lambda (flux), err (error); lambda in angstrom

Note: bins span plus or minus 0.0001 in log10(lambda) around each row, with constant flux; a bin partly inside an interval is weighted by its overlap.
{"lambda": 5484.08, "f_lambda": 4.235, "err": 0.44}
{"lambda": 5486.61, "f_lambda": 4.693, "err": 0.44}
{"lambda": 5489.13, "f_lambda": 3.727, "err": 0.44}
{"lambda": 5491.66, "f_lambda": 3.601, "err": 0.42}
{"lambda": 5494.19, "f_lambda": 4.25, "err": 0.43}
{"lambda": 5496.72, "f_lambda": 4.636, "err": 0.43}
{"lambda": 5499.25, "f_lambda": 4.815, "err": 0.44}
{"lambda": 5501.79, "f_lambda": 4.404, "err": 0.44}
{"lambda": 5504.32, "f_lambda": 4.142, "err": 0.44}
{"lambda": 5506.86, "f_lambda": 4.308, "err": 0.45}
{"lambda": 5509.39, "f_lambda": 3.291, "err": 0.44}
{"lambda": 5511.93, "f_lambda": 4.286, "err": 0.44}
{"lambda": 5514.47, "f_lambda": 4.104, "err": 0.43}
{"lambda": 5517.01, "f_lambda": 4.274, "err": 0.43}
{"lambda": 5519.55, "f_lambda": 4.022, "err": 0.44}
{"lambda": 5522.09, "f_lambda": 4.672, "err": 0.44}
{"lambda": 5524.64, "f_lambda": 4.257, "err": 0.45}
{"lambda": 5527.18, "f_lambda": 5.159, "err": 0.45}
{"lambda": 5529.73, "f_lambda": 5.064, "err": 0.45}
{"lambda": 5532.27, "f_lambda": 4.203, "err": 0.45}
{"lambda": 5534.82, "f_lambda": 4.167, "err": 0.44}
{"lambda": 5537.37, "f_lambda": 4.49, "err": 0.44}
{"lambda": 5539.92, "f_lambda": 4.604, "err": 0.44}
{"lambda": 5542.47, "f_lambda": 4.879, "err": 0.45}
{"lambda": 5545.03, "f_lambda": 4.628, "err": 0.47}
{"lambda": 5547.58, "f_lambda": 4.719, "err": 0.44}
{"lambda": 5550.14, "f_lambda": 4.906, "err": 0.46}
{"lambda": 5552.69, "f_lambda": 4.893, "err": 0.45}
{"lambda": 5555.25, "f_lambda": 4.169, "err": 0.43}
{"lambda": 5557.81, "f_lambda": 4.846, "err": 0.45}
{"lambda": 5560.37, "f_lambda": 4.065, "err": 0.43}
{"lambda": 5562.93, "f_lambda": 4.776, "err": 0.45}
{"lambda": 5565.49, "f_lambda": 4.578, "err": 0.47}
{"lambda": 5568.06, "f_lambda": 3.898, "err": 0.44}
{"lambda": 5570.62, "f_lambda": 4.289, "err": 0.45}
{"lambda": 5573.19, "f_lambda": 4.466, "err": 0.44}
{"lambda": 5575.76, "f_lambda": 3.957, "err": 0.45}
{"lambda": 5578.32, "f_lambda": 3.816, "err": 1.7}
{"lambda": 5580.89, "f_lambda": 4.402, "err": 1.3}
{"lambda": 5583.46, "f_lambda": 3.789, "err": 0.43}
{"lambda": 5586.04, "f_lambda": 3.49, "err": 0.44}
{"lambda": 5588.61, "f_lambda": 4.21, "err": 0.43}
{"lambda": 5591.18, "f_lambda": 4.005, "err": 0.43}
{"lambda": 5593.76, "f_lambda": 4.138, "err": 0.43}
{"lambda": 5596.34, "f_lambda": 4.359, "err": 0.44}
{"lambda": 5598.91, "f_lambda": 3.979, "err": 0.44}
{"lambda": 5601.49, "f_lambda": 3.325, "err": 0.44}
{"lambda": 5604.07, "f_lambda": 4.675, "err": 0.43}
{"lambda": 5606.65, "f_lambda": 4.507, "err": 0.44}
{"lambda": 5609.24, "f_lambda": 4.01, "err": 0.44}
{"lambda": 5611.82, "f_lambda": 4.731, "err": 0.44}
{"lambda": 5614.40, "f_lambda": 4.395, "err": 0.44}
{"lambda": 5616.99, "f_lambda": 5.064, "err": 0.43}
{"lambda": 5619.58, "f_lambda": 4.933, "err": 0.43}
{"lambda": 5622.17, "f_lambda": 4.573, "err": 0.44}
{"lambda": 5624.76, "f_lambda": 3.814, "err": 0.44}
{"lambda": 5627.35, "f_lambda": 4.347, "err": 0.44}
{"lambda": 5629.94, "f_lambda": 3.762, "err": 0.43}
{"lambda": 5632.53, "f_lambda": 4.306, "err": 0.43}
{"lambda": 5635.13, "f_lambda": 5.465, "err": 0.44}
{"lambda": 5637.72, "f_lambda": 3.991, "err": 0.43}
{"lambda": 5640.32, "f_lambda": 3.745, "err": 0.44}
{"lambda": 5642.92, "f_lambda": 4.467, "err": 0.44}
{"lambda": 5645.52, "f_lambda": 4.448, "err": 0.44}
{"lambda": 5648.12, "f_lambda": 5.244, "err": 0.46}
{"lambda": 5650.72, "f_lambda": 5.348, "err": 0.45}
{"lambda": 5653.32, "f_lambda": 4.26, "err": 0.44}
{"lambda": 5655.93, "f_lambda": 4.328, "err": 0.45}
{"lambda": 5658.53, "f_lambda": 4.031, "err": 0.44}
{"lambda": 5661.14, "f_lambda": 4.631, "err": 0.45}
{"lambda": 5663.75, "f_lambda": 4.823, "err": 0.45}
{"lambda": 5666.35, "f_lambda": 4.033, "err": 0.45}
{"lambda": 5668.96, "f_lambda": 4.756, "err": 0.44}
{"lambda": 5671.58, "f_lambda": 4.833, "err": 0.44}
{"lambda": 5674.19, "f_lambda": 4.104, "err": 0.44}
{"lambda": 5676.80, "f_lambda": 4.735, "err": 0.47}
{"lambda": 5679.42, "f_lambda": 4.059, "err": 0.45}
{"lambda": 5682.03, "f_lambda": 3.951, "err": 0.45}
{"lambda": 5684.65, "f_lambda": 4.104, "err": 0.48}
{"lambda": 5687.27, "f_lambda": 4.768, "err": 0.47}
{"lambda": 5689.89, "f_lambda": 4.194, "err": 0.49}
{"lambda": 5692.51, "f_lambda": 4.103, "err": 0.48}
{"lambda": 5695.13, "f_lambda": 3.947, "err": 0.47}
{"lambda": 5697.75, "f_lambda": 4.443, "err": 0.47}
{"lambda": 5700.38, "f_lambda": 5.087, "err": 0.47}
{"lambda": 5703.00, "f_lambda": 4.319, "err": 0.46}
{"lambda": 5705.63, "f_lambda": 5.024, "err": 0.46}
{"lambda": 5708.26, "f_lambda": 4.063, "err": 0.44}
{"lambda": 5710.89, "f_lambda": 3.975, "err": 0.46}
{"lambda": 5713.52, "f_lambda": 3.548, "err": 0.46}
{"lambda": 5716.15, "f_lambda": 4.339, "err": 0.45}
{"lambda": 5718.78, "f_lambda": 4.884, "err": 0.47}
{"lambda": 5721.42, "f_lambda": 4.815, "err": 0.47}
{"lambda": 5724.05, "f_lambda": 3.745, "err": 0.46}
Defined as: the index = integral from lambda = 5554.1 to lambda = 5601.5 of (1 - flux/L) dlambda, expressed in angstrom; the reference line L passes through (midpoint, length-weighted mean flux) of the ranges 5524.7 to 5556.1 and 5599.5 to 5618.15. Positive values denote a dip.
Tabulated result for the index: 3.6 angstrom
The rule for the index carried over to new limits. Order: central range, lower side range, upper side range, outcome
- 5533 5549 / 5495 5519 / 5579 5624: -1.2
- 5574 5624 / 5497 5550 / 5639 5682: 2.6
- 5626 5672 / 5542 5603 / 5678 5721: -2.0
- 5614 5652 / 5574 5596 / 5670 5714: -3.5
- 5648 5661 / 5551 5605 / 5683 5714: -1.0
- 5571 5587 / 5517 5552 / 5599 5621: 1.7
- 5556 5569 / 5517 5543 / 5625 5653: 0.2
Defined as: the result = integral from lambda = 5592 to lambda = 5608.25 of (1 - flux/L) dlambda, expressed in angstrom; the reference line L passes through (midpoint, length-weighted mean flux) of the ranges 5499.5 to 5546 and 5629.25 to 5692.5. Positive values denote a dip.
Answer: 1.0 angstrom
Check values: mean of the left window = 4.39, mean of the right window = 4.43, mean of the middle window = 4.15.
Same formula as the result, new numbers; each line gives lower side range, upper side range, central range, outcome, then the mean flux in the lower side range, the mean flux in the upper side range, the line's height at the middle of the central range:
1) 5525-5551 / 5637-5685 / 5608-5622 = -0.3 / 4.66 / 4.43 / 4.51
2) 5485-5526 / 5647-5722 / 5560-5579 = 0.2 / 4.22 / 4.43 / 4.3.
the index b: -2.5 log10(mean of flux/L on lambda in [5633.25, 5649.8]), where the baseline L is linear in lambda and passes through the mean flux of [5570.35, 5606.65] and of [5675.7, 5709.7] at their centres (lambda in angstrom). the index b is -0.09 mag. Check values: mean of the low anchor 4.07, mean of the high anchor 4.37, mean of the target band 4.57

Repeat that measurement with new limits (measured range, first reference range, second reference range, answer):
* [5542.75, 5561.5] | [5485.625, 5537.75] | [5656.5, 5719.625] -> -0.07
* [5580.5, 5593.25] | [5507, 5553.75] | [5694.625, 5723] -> 0.13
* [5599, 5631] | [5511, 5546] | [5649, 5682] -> 0.04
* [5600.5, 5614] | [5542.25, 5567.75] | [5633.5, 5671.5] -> 0.07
